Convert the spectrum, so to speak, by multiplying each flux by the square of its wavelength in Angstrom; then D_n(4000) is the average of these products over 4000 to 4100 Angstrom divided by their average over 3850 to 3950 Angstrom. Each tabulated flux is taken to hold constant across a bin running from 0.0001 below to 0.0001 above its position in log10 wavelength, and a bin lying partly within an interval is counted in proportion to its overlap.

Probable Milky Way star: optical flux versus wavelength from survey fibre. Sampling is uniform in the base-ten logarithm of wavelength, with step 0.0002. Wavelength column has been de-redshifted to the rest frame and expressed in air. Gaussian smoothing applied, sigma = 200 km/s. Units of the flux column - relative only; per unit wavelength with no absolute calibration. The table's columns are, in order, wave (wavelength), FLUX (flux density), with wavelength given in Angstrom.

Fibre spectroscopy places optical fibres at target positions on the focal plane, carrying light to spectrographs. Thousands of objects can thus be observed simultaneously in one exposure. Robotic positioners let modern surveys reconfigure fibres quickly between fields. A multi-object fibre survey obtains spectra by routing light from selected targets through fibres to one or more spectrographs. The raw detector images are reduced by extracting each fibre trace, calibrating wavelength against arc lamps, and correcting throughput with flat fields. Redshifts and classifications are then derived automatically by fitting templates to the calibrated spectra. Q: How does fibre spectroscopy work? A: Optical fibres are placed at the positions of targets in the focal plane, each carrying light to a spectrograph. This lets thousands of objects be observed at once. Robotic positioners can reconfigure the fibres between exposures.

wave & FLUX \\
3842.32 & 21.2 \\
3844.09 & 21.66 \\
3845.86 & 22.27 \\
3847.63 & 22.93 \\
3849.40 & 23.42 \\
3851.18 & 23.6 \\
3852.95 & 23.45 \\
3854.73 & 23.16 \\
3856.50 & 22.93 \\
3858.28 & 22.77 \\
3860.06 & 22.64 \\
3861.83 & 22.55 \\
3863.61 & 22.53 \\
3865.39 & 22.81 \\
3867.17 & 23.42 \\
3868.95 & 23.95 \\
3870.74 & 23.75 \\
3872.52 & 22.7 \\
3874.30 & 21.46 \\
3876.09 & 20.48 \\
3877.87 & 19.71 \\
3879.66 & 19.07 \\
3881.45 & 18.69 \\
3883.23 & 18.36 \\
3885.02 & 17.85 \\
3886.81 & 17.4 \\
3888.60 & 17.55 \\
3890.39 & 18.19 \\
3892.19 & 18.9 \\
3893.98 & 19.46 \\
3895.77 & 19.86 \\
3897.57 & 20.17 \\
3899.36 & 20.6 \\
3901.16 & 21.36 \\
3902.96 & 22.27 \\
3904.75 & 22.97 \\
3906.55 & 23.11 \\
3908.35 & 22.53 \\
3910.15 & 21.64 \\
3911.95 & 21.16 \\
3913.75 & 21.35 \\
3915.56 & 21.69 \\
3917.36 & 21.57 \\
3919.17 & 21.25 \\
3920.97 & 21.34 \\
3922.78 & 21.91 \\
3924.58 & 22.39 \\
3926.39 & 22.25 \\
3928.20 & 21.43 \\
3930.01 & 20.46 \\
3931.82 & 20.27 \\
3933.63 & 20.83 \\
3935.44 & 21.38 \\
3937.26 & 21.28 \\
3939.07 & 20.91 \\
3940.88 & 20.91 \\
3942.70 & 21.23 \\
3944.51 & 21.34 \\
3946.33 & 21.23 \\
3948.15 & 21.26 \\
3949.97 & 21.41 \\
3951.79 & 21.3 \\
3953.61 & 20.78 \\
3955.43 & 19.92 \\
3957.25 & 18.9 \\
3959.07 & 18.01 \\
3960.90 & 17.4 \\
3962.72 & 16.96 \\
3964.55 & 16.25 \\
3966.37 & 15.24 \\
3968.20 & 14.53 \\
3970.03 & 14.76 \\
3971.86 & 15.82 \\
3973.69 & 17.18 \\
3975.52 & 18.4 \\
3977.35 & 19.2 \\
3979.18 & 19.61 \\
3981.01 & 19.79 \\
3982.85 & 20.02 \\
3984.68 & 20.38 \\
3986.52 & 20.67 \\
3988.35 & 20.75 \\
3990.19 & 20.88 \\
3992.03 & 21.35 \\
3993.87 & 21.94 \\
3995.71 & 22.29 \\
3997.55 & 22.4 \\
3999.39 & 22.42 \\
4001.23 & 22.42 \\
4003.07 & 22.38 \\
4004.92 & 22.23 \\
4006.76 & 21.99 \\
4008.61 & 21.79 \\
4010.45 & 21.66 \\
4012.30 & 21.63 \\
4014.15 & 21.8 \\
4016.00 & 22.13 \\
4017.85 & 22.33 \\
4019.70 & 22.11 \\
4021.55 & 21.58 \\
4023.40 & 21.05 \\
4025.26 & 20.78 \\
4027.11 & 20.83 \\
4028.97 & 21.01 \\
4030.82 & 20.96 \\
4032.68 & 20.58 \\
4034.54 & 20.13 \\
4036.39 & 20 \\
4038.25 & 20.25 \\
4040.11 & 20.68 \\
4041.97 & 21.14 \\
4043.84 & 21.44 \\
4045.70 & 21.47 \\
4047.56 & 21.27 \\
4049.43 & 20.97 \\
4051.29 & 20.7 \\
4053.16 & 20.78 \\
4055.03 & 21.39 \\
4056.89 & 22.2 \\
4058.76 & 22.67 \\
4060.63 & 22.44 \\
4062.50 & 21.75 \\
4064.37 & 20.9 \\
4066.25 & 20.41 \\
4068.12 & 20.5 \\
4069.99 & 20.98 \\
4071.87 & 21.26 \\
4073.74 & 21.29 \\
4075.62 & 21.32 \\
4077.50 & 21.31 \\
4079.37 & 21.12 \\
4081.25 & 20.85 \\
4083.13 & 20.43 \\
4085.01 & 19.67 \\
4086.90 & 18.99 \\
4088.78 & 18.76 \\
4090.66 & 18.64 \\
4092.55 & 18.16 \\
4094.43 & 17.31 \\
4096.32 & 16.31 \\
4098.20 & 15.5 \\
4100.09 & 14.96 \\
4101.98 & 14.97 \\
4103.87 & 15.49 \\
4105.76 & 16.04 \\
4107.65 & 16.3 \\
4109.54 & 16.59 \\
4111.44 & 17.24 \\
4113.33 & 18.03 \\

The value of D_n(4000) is 1.05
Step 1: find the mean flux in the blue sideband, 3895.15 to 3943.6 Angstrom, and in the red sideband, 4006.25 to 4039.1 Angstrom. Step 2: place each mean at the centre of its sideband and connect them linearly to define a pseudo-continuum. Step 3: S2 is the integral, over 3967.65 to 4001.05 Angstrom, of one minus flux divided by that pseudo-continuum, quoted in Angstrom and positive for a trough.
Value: 2.5 Angstrom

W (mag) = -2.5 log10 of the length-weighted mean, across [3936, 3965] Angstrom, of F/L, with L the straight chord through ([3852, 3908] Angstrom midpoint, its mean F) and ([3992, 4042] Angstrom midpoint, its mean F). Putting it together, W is 0.07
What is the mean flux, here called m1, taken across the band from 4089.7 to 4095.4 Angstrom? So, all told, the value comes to 18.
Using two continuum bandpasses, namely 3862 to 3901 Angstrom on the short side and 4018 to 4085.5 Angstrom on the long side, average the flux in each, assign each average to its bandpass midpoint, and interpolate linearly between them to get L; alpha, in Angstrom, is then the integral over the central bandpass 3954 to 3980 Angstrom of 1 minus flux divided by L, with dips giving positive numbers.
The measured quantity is 4.2 Angstrom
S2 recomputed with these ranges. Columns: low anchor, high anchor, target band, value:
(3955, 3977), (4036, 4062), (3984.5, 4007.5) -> -4.0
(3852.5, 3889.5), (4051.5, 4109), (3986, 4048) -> -4.5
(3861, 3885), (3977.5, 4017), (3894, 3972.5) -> 4.0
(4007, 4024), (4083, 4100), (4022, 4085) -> -3.9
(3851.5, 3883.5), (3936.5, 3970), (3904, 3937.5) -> -2.2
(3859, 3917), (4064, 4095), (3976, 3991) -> 0.3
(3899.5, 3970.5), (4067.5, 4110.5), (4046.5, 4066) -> -2.6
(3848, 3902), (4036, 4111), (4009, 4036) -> -1.7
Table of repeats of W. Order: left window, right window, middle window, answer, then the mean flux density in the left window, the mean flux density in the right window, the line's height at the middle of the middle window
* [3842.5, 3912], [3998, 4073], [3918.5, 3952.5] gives 0.00 mag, 21.4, 21.4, 21.4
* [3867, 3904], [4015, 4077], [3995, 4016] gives -0.06 mag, 20.2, 21.2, 20.9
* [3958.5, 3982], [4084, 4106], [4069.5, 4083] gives -0.23 mag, 17.2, 17.1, 17.1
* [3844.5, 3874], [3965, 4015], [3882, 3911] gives 0.10 mag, 23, 20.1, 22.2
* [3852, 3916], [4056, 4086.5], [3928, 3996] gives 0.08 mag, 21.2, 21.1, 21.2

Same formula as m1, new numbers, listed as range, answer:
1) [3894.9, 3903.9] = 20.9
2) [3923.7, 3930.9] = 21.6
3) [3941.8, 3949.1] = 21.3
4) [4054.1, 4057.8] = 21.8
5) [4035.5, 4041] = 20.3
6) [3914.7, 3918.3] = 21.6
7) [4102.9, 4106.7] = 15.8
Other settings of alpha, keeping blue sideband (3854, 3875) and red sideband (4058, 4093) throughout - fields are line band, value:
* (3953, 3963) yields 1.46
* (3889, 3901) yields 1.60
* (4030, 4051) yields 0.19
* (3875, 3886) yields 1.78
